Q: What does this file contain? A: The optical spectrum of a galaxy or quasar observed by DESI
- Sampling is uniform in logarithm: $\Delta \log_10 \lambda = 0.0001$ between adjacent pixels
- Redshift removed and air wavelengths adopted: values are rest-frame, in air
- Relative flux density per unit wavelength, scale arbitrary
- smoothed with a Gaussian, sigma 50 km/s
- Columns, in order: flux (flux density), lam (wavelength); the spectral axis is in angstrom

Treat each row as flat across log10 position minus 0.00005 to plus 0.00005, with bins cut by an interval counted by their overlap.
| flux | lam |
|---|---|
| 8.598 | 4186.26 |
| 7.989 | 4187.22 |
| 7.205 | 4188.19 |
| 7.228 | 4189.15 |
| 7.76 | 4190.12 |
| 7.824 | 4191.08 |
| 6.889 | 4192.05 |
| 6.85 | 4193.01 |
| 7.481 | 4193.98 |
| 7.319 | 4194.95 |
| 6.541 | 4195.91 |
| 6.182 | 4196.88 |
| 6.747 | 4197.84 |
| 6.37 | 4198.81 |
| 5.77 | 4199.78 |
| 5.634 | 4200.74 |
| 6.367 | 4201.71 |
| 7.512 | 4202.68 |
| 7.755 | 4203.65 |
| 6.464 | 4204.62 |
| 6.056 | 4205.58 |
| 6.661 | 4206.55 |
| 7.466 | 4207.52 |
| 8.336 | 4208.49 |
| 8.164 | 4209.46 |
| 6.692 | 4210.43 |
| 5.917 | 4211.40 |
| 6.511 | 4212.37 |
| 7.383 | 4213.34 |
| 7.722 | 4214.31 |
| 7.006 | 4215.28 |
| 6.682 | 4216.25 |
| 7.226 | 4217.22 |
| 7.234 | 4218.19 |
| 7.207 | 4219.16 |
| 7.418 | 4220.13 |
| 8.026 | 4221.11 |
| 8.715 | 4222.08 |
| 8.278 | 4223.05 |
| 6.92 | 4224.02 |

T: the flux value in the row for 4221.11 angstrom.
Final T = 8.026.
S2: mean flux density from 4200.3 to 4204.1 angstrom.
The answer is 6.81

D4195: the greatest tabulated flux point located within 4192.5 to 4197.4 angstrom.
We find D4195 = 7.481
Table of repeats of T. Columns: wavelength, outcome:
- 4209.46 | 8.164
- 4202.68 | 7.512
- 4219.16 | 7.207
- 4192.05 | 6.889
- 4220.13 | 7.418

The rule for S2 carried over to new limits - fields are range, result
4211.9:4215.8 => 7.16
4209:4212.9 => 6.82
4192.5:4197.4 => 6.88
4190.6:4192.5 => 7.36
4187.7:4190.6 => 7.39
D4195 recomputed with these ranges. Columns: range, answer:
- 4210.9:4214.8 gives 7.722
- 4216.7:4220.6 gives 7.418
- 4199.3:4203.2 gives 7.512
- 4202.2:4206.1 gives 7.755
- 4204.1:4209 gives 8.336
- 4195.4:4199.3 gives 6.747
